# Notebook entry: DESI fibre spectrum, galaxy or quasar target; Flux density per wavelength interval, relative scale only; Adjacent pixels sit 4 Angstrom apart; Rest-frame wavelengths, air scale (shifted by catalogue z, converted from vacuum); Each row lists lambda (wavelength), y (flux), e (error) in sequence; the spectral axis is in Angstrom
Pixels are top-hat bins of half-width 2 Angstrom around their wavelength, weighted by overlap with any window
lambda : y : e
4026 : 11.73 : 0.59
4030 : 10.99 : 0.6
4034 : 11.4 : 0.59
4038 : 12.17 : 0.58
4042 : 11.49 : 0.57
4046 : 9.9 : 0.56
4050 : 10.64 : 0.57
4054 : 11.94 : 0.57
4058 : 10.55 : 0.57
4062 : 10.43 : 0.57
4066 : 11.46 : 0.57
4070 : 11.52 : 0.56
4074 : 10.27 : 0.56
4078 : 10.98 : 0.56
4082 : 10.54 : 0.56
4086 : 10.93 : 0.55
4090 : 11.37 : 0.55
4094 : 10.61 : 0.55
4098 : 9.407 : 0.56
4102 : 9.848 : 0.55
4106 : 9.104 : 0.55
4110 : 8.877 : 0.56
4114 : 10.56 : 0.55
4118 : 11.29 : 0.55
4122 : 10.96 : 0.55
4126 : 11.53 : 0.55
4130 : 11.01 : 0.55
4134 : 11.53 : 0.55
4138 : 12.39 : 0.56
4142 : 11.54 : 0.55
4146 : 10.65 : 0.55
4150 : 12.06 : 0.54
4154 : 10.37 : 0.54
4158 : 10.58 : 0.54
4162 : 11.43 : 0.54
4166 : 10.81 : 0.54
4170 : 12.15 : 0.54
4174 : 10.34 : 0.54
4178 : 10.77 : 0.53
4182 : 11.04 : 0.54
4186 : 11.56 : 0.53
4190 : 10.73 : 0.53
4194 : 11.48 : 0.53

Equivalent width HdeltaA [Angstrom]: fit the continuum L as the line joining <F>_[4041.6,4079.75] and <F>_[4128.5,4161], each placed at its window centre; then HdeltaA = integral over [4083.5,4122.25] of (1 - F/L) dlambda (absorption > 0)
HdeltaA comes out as 2.9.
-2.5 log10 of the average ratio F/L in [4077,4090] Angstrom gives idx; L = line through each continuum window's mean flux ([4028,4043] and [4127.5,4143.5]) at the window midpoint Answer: 0.07 mag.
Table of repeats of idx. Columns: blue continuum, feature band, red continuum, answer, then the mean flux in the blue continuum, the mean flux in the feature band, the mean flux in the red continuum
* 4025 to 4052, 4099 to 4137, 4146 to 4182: 0.05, 11.2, 10.5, 11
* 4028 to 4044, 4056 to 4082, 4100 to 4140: 0.03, 11.5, 10.8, 10.7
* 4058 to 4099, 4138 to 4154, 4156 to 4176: -0.04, 10.8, 11.4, 11.1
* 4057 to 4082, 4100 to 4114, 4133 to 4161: 0.17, 10.9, 9.46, 11.3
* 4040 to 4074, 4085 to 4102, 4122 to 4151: 0.07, 10.9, 10.5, 11.5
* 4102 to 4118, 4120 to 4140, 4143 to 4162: -0.11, 9.78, 11.5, 11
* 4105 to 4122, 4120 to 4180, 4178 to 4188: -0.05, 10.1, 11.2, 11.2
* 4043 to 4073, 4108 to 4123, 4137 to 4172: 0.08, 10.9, 10.4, 11.3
